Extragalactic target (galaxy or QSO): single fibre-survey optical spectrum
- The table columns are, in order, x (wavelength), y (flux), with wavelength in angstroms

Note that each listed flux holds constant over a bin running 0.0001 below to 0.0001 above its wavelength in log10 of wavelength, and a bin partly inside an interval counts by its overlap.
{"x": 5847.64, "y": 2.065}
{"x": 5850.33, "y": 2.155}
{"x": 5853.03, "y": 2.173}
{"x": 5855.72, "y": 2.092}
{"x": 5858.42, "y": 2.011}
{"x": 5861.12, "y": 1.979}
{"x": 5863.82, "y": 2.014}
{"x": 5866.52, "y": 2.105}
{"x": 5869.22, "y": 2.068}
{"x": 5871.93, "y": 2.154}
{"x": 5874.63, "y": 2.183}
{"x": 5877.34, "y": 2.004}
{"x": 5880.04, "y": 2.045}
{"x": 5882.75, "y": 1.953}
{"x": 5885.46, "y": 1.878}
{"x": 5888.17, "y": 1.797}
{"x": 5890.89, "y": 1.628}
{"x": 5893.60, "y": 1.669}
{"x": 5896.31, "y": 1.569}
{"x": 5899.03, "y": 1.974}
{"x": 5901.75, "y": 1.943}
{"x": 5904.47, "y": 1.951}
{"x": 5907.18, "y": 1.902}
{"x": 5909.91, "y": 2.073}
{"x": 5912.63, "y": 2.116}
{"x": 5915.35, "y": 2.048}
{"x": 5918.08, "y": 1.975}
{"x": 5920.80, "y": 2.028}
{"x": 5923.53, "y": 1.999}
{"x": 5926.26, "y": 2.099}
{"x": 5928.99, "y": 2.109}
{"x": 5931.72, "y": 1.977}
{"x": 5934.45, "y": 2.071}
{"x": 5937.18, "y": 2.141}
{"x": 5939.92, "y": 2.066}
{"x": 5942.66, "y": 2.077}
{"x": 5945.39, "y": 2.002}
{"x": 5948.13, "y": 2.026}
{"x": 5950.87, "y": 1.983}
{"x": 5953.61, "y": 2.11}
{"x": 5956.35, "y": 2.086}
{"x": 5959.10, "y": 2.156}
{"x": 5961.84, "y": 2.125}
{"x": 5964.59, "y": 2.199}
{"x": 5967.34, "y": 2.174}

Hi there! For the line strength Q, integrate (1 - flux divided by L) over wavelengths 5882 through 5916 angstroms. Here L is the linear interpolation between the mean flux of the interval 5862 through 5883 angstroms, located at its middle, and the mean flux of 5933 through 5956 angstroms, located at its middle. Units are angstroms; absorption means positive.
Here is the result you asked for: 3.1 angstroms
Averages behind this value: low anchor 2.07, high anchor 2.06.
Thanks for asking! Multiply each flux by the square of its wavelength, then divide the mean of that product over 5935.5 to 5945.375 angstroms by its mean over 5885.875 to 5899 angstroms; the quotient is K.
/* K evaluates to 1.24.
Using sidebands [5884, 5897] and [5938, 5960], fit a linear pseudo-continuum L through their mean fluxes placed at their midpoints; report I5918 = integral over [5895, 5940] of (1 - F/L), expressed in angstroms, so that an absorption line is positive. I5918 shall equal -3.0 angstroms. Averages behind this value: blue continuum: 1.72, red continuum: 2.06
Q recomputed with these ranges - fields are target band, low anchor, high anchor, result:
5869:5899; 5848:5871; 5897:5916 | 1.9 angstroms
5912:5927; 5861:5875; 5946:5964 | 0.3 angstroms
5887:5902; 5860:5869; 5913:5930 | 2.2 angstroms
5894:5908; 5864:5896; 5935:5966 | 0.9 angstroms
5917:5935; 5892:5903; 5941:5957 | -1.0 angstroms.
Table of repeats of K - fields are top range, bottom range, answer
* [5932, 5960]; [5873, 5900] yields 1.13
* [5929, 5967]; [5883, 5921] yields 1.12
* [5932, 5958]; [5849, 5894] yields 1.06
